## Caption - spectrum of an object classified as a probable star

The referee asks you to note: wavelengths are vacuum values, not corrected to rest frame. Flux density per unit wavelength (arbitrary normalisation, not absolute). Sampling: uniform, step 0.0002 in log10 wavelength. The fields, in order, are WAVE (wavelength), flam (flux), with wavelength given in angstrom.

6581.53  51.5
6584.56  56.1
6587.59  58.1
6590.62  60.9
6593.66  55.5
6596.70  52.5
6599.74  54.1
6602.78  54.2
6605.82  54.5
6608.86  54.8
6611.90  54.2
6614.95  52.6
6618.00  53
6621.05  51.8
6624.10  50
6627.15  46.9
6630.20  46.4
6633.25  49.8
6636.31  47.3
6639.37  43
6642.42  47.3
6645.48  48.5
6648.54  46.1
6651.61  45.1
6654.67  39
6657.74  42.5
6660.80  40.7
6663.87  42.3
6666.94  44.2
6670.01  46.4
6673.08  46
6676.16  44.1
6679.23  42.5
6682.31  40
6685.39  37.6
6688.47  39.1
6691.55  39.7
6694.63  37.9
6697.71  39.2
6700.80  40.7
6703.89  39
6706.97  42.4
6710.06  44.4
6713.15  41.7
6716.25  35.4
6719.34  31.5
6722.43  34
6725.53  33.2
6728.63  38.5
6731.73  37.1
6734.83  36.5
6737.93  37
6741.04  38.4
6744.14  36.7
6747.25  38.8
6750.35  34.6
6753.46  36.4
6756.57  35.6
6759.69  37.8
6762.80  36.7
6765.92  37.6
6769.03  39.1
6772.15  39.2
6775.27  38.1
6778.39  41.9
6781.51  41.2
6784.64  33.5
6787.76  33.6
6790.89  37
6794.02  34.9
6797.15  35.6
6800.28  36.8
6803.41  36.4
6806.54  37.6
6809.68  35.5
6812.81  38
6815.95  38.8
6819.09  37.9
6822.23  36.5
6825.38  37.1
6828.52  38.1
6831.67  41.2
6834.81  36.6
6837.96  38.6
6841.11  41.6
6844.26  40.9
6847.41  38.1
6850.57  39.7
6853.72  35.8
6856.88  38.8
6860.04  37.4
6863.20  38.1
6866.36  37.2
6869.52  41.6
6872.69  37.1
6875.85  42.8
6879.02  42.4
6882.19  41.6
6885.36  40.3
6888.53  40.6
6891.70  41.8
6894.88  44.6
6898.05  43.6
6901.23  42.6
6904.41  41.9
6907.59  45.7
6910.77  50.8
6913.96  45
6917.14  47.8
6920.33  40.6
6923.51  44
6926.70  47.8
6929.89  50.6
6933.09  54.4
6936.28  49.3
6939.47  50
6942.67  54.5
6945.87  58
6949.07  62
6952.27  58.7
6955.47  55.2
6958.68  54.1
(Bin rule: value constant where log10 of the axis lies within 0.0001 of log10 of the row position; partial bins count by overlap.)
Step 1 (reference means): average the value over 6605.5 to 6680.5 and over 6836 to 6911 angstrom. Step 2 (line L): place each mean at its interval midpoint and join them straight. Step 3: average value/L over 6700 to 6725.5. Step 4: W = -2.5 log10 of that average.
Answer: 0.18 mag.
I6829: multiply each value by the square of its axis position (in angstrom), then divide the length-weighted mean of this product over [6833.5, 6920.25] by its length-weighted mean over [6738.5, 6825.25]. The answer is 1.1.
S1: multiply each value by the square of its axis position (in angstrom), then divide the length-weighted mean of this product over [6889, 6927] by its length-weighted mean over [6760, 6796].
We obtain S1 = 1.2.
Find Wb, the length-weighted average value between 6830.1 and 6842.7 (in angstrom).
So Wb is 39.5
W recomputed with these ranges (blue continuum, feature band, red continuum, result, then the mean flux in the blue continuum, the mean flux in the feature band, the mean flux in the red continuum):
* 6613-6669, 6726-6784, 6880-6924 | 0.20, 46.5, 37.7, 43.6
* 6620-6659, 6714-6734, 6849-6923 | 0.26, 46.4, 35.2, 41.7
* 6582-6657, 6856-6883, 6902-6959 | 0.26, 50.8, 39.6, 50.4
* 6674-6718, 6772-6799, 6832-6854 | 0.07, 40.3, 37.1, 39.1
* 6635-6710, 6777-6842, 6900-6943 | 0.20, 42.5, 37.5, 47.3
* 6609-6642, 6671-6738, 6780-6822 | 0.13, 49.6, 39.1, 36.7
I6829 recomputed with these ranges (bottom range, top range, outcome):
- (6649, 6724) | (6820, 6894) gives 1.02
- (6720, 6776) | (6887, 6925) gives 1.25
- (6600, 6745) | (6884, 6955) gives 1.20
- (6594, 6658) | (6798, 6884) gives 0.83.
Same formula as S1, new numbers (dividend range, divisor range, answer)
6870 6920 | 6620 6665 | 1.02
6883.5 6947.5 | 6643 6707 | 1.19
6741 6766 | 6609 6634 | 0.75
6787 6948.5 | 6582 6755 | 1.00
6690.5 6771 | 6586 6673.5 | 0.79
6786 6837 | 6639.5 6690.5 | 0.90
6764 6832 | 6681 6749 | 1.01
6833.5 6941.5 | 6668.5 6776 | 1.16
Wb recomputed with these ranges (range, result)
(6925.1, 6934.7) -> 50.9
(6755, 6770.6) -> 37.4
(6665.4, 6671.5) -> 45.3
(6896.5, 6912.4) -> 44.9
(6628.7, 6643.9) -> 46.8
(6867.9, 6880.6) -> 41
